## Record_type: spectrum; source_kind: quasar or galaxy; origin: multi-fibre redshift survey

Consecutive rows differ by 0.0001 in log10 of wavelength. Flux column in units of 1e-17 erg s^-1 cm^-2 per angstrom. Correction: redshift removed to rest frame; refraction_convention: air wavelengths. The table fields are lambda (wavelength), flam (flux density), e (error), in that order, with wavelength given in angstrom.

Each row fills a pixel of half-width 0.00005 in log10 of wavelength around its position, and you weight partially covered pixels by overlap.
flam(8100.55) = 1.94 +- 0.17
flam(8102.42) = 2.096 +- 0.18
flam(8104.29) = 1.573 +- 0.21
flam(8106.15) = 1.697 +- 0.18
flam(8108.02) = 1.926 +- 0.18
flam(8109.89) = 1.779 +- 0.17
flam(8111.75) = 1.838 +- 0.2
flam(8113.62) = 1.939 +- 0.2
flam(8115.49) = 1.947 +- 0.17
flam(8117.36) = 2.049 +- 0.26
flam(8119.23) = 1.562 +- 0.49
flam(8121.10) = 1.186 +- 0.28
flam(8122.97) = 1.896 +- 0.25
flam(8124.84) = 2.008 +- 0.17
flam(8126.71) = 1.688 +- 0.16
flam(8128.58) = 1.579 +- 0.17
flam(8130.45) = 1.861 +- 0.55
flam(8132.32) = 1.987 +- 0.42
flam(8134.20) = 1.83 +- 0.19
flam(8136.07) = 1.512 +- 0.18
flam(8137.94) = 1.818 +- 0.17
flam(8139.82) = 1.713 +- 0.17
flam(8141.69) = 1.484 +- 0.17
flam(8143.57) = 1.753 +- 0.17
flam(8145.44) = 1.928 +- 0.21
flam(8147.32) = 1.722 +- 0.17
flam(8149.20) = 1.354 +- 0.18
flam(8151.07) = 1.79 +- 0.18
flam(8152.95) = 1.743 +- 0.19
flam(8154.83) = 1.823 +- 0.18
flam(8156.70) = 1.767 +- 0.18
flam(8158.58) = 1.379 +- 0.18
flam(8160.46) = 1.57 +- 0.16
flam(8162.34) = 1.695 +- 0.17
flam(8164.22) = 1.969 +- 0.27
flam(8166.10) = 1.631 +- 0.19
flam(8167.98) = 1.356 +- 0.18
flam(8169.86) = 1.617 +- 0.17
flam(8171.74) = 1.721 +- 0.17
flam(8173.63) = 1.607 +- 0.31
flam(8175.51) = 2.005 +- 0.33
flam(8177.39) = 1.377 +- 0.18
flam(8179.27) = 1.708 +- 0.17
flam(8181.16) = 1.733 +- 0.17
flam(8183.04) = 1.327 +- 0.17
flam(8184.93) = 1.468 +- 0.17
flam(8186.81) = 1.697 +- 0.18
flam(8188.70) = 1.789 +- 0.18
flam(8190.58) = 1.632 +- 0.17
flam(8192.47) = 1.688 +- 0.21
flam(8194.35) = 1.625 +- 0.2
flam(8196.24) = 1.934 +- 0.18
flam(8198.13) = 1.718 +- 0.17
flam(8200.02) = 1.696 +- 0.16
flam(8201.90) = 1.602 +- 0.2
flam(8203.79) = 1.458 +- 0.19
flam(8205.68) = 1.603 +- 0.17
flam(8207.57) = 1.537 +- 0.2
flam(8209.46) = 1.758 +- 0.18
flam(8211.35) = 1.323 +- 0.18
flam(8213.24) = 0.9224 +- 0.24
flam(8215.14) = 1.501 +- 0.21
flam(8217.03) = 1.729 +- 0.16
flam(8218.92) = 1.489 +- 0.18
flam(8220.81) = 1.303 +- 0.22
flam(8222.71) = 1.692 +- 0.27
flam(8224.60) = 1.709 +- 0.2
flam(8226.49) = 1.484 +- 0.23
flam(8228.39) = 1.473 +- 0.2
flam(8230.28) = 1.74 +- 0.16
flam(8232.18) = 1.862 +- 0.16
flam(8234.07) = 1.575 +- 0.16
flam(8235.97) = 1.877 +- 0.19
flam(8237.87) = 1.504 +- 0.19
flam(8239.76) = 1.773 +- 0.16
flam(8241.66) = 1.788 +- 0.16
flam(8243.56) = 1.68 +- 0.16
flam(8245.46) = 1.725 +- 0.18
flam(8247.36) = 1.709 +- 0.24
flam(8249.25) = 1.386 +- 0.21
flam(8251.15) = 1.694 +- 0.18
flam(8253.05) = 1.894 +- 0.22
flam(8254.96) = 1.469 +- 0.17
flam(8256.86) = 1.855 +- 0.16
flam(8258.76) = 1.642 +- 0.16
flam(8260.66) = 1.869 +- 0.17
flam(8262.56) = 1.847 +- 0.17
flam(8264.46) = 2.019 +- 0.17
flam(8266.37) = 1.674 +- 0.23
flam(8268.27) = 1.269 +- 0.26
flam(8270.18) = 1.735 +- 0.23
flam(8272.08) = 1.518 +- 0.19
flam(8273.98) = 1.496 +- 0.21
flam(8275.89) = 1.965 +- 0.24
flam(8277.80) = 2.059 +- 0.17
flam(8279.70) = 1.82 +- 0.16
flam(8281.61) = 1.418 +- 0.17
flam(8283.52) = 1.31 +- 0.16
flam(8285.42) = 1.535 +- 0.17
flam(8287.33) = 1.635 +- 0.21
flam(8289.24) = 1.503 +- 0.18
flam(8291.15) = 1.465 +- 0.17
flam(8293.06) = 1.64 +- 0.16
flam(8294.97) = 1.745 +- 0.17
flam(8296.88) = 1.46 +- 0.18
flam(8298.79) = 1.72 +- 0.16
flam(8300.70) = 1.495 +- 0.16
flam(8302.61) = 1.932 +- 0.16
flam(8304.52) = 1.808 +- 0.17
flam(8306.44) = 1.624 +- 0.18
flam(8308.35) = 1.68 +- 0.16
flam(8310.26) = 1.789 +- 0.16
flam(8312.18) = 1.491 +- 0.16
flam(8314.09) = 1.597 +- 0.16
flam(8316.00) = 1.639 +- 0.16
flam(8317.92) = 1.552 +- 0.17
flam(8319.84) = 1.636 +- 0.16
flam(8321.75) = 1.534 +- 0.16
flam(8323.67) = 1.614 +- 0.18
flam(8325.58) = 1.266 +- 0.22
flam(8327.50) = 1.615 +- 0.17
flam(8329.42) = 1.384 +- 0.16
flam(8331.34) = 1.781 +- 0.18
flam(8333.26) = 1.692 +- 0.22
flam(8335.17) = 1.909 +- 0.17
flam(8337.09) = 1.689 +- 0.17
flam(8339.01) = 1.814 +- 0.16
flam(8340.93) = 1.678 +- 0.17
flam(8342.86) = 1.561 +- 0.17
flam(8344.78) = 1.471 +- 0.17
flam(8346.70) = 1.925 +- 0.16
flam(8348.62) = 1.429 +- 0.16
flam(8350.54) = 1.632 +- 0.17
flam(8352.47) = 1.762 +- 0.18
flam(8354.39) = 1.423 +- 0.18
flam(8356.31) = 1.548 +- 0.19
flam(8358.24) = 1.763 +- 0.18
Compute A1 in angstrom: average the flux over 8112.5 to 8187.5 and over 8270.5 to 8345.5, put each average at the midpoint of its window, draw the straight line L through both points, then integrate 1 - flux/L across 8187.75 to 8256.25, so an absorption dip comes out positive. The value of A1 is 1.8 angstrom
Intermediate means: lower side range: 1.7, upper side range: 1.63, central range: 1.62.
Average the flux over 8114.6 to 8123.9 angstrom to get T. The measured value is 1.73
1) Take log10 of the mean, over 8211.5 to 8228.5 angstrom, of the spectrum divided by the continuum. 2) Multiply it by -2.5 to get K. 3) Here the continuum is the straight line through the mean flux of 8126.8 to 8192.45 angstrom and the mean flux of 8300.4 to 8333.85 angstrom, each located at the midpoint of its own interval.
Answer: 0.127 mag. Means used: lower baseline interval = 1.68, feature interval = 1.47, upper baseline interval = 1.62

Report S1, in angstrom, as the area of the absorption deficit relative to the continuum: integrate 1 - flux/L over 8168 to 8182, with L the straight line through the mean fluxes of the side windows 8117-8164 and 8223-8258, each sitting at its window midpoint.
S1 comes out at 0.31 angstrom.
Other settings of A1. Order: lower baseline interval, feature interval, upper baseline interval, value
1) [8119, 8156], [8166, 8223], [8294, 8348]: 3.60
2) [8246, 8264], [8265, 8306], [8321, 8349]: 1.23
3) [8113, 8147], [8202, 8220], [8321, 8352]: 2.36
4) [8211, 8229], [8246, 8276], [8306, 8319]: -2.86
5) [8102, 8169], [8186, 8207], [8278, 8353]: 0.27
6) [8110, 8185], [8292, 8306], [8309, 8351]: -0.39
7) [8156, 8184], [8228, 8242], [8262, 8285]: -0.41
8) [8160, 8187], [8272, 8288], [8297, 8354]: -0.08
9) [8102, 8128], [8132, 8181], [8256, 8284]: 2.32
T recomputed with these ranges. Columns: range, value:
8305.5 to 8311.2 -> 1.7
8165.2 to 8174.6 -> 1.59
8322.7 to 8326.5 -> 1.44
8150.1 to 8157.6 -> 1.78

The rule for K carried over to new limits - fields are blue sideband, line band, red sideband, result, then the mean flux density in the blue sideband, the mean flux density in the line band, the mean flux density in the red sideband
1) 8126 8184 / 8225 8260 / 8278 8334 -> -0.03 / 1.68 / 1.68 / 1.61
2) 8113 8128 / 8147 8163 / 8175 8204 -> 0.04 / 1.78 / 1.65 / 1.65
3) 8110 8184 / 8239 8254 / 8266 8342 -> -0.03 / 1.71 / 1.71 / 1.63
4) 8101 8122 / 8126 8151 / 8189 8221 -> 0.01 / 1.79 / 1.71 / 1.57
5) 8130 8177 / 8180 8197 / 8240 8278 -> 0.03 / 1.7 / 1.65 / 1.71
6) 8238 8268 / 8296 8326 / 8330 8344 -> 0.06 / 1.72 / 1.62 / 1.72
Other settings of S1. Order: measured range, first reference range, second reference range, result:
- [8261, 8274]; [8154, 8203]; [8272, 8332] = -0.4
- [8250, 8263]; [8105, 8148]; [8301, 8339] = -0.4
